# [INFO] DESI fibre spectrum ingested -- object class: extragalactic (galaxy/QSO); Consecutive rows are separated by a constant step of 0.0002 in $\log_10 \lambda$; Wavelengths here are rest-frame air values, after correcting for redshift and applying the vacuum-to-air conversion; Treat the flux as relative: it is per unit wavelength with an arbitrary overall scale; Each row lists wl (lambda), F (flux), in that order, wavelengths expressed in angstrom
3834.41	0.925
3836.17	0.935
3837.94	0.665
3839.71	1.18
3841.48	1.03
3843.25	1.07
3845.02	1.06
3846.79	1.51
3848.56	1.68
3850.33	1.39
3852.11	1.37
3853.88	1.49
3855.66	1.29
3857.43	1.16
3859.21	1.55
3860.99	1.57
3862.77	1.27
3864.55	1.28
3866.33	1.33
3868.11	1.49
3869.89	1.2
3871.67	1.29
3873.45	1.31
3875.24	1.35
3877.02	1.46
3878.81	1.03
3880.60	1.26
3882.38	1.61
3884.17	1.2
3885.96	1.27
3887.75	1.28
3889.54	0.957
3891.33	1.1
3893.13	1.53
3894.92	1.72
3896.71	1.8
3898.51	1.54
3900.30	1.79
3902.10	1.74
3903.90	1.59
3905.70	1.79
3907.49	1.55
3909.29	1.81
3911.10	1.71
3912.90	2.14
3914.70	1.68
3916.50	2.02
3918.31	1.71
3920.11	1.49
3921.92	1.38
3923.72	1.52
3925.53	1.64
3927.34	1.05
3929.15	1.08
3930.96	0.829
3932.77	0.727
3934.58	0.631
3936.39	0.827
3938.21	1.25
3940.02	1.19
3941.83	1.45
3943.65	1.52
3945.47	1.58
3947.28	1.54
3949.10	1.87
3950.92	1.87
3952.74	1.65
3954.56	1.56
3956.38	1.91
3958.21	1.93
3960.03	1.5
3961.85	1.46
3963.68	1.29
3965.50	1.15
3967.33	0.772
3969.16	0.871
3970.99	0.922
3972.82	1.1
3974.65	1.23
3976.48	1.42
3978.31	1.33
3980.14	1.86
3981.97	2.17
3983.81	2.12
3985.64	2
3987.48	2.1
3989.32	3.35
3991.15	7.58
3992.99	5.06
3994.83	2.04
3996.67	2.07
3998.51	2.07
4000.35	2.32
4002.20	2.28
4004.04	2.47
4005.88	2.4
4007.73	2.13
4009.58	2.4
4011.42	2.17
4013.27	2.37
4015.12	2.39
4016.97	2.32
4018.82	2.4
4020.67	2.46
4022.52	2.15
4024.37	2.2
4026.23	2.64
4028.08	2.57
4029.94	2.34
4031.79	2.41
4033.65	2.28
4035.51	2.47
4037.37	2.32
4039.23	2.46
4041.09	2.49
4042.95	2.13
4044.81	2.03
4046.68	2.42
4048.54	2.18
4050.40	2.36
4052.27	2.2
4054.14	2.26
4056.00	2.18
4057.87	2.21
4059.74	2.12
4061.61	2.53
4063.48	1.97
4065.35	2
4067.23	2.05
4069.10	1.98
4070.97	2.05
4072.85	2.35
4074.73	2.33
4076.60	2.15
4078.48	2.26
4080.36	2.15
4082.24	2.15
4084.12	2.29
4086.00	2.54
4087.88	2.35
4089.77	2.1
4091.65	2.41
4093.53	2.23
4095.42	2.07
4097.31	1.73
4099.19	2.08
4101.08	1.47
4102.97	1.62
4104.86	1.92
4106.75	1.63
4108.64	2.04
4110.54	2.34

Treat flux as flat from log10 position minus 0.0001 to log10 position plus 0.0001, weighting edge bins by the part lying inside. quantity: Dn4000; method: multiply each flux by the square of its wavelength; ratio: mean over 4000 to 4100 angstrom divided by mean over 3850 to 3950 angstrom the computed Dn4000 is 1.73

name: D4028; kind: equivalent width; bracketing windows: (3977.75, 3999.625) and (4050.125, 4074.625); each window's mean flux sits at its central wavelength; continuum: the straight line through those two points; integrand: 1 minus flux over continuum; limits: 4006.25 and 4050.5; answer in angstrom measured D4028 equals 2.43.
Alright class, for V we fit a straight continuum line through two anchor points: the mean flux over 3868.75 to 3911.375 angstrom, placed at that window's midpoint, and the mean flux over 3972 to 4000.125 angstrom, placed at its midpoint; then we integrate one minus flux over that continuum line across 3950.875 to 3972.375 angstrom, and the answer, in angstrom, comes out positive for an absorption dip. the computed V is 8.1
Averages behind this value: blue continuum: 1.45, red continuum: 2.5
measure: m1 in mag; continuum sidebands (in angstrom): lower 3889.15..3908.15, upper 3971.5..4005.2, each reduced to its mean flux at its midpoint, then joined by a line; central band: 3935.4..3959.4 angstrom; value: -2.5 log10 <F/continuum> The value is 0.31 mag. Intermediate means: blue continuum 1.57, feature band 1.55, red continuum 2.46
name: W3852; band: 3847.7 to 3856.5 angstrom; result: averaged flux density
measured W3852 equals 1.44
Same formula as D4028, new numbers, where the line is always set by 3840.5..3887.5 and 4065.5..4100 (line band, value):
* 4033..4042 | -1.8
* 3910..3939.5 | 3.8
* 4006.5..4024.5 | -3.7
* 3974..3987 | 0.2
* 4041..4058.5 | -1.6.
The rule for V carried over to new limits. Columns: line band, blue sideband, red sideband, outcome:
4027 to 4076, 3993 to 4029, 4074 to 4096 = 1.14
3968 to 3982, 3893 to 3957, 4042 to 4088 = 3.70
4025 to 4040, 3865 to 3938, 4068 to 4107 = -4.27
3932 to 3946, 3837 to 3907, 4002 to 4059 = 5.03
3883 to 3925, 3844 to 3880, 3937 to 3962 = -3.24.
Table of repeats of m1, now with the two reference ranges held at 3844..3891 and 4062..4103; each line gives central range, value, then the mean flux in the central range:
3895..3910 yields -0.17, 1.7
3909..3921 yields -0.19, 1.79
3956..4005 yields -0.19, 2.09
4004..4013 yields -0.24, 2.3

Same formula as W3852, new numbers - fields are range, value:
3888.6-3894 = 1.19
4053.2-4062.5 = 2.26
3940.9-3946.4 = 1.52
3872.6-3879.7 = 1.29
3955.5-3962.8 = 1.7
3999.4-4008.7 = 2.32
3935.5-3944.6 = 1.25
